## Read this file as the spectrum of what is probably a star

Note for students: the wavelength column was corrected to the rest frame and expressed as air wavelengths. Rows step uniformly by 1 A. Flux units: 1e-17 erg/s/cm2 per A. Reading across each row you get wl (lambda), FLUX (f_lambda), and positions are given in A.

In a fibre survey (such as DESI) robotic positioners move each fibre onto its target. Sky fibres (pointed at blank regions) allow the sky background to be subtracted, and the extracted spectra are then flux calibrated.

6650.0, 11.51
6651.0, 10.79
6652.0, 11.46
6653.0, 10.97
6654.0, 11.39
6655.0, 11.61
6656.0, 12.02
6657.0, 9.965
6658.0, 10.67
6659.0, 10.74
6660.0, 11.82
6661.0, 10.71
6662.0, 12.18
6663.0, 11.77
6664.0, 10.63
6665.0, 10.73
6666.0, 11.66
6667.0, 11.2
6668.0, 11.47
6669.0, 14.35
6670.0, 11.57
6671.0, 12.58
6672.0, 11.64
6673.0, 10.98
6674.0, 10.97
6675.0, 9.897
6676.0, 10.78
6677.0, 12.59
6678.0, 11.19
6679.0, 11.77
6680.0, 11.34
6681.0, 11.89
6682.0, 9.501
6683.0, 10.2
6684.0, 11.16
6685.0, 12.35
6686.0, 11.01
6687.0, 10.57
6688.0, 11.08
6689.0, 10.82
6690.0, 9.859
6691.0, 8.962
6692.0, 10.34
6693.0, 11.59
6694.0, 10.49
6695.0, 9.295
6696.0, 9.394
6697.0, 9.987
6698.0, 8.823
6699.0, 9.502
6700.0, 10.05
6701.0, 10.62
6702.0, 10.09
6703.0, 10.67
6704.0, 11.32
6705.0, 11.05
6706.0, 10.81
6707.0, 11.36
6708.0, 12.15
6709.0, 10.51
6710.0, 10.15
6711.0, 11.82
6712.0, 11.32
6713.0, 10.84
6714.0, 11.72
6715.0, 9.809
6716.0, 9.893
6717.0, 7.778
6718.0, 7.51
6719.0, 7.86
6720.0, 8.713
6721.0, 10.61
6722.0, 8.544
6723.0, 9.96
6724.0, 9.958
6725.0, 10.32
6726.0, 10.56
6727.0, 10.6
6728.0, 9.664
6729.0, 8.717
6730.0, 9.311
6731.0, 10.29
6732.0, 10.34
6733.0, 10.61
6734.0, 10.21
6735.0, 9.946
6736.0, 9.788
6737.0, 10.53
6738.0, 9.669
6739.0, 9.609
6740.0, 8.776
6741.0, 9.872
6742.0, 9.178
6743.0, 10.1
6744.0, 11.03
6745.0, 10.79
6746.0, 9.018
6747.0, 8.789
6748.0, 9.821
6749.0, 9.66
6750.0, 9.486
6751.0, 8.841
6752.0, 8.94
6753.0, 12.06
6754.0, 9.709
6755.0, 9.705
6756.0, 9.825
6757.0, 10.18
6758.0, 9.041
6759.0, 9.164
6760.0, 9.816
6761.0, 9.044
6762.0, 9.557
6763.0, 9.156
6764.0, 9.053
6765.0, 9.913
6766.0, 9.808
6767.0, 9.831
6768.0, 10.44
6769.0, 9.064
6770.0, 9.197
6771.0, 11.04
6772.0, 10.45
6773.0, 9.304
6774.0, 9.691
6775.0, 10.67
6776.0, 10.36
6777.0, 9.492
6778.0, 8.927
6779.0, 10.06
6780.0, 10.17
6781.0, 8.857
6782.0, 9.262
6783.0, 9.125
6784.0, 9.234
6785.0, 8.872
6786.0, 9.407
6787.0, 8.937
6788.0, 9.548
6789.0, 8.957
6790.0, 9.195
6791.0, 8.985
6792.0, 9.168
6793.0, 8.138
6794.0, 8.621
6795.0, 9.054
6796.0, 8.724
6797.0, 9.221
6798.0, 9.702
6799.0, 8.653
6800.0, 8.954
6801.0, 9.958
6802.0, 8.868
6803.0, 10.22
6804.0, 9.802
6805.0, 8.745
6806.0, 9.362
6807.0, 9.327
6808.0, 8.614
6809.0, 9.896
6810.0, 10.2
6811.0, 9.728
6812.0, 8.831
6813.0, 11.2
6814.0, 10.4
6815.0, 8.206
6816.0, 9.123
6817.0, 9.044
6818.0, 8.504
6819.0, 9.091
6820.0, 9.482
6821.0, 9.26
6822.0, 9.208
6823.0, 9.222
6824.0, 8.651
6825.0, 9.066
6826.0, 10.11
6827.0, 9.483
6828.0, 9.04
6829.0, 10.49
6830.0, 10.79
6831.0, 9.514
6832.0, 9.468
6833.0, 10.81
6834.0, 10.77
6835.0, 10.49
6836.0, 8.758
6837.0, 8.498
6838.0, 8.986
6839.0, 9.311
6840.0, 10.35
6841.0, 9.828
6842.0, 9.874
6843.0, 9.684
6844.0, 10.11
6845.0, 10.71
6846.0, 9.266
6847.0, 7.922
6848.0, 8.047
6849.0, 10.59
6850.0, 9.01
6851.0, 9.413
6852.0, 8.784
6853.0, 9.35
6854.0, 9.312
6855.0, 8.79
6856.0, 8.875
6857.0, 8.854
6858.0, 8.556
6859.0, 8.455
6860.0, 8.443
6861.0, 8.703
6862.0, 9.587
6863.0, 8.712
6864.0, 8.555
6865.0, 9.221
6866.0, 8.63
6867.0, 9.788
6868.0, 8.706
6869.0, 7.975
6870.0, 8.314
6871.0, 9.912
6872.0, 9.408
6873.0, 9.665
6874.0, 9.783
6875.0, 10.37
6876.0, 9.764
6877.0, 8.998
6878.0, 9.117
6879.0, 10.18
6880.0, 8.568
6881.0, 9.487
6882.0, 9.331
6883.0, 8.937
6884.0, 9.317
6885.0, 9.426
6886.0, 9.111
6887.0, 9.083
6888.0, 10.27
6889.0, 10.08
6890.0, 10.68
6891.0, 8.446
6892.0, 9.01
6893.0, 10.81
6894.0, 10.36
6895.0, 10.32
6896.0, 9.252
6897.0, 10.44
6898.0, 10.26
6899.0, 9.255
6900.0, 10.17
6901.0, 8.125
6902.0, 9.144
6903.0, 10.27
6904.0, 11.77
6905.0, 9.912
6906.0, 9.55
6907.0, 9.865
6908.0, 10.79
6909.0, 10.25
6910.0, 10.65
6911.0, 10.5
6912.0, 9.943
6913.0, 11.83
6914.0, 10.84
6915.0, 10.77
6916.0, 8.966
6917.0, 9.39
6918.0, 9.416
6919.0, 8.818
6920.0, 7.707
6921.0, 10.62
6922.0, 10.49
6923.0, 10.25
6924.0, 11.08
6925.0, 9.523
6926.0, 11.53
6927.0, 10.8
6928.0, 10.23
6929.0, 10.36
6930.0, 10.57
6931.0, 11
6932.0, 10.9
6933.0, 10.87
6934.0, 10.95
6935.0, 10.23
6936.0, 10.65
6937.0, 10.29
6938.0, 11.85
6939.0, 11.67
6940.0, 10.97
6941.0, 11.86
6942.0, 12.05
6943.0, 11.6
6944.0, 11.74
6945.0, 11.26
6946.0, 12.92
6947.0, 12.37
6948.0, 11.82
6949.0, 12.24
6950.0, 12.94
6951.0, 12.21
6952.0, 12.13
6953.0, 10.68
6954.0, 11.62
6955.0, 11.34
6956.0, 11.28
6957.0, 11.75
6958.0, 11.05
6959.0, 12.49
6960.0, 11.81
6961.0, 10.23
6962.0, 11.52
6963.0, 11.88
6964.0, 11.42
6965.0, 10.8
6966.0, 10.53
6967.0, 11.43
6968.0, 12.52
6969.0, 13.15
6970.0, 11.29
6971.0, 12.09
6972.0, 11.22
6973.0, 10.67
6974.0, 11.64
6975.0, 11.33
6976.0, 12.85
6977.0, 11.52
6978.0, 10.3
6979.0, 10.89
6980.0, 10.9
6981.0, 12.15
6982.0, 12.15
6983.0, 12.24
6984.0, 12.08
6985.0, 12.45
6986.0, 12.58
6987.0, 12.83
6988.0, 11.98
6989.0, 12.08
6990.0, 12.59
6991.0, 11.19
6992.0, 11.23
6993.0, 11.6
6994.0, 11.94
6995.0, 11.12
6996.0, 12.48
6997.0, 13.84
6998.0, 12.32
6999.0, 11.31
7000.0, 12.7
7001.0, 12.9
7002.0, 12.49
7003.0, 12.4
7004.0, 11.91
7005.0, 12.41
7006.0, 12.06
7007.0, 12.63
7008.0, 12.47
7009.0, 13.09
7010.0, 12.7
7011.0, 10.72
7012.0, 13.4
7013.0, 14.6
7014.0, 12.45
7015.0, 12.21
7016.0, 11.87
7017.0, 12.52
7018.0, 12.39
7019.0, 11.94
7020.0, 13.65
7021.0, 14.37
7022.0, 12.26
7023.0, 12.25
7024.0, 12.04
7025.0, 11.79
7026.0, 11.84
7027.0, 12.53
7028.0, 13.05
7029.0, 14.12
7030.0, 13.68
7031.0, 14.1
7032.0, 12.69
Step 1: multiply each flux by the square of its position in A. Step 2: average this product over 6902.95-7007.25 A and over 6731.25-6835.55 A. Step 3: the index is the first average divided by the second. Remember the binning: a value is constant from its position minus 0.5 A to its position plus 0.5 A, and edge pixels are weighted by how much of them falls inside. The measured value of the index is 1.2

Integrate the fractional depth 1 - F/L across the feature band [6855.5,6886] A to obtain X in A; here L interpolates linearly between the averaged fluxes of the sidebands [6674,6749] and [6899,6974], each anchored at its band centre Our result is 4.6 A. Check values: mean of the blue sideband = 10.2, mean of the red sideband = 10.9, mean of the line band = 9.12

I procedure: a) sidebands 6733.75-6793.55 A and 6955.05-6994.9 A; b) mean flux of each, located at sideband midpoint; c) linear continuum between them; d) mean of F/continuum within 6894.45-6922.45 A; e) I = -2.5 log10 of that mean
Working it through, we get 0.11 mag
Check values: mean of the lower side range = 9.6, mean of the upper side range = 11.7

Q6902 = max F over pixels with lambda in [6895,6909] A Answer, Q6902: 11.77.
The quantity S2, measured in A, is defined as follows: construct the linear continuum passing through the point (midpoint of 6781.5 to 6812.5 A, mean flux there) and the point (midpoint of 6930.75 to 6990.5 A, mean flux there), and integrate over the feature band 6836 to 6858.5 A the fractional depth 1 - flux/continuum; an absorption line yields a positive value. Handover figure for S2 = 1.54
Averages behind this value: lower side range 9.2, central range 9.27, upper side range 11.6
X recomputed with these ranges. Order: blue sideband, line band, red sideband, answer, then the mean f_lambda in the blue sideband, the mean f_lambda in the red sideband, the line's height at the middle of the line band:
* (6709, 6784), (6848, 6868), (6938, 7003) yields 3.3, 9.77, 11.8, 10.8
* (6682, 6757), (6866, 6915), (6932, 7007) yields 6.5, 10.1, 11.8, 11.2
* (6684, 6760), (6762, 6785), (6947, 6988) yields 1.6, 10.1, 11.7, 10.4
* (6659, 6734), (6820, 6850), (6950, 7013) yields 4.4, 10.6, 11.9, 11.2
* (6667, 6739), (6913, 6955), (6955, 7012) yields 2.5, 10.5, 11.9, 11.6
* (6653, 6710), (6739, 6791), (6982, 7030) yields 7.9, 11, 12.4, 11.3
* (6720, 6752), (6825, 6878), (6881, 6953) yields 4.5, 9.79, 10.5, 10.2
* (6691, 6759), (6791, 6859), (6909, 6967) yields 7.1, 9.98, 11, 10.5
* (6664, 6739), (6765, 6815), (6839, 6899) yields 2.2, 10.5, 9.37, 9.9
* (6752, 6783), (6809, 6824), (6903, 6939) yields 0.8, 9.74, 10.4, 9.95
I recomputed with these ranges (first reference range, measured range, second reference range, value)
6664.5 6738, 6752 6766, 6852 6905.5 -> 0.050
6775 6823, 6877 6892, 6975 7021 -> 0.127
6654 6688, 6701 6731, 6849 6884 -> 0.071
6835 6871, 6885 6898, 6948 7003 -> 0.016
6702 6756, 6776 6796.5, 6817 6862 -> 0.058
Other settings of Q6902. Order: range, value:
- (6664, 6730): 14.35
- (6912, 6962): 12.94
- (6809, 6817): 11.2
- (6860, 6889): 10.37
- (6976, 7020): 14.6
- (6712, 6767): 12.06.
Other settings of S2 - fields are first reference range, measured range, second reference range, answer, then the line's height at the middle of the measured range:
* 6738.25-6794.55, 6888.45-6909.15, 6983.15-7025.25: 2.2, 11.1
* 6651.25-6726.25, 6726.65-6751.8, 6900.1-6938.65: 2.0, 10.6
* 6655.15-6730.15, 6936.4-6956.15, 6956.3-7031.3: 0.3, 11.9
